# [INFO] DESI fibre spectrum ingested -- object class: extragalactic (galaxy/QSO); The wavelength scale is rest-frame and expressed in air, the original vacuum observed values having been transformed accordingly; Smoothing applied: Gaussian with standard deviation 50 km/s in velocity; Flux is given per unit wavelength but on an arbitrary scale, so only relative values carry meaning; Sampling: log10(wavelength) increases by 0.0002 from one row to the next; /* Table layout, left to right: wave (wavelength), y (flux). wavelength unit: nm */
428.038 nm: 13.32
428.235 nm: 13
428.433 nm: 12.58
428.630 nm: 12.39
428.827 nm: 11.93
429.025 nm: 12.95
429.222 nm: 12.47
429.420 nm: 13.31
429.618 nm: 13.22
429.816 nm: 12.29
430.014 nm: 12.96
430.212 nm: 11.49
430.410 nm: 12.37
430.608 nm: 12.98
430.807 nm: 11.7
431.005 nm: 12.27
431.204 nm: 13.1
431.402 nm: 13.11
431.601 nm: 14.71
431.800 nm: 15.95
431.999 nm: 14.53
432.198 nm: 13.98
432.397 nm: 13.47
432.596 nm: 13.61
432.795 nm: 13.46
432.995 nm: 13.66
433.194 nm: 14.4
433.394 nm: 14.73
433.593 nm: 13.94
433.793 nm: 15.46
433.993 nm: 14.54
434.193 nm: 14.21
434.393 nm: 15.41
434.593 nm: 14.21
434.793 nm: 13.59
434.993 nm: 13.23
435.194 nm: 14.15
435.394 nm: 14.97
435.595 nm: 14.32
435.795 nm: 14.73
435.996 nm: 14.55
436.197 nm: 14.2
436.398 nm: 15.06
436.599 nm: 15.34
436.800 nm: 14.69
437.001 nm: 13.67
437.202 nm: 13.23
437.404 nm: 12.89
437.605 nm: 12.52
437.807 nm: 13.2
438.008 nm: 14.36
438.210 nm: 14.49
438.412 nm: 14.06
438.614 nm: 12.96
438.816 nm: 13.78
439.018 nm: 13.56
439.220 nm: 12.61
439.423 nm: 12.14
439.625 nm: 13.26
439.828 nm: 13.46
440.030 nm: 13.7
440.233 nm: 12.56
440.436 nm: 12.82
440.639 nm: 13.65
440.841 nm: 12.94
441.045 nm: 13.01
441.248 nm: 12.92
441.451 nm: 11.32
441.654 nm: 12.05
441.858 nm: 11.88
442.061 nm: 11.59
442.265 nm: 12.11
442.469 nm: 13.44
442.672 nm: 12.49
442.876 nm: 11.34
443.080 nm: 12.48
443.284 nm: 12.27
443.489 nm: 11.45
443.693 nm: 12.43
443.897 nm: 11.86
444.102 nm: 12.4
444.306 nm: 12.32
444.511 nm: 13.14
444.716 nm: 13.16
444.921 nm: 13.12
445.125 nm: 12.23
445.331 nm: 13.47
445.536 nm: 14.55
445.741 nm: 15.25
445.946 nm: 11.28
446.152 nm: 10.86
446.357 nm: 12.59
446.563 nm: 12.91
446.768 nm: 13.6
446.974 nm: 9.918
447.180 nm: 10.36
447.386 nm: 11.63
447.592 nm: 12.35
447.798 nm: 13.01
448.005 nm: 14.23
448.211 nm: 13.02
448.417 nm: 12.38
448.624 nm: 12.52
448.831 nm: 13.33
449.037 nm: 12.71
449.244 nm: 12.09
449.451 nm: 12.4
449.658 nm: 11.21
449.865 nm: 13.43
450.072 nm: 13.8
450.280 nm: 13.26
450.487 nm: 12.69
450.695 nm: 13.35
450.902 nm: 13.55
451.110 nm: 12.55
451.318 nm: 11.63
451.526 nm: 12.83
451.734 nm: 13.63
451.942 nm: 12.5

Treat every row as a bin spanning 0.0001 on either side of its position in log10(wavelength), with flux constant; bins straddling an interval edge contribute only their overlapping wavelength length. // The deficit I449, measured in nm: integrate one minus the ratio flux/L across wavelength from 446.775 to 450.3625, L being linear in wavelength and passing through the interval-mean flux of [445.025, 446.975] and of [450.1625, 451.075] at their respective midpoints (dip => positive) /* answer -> 0.146 nm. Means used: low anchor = 12.8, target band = 12.5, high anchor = 13.2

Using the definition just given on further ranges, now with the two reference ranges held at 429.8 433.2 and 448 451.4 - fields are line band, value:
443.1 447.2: 0.137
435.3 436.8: -0.174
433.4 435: -0.140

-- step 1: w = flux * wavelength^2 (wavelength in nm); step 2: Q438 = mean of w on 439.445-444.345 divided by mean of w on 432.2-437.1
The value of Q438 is 0.90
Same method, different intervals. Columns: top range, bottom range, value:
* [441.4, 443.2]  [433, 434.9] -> 0.87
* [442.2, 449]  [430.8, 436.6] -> 0.93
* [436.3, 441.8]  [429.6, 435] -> 1.00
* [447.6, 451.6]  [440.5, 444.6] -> 1.07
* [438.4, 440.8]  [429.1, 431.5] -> 1.09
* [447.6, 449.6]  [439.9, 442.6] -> 1.05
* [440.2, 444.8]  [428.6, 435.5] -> 0.96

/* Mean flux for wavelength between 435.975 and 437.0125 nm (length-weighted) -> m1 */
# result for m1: 14.7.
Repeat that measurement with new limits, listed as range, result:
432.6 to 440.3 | 13.9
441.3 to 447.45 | 12.3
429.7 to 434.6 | 13.7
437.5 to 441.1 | 13.3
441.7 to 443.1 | 12.2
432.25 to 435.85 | 14.2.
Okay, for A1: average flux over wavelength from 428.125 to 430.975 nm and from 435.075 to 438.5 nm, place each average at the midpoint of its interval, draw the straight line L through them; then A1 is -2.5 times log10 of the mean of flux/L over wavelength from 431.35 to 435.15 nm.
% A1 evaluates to -0.069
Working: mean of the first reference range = 12.5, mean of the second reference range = 14.1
